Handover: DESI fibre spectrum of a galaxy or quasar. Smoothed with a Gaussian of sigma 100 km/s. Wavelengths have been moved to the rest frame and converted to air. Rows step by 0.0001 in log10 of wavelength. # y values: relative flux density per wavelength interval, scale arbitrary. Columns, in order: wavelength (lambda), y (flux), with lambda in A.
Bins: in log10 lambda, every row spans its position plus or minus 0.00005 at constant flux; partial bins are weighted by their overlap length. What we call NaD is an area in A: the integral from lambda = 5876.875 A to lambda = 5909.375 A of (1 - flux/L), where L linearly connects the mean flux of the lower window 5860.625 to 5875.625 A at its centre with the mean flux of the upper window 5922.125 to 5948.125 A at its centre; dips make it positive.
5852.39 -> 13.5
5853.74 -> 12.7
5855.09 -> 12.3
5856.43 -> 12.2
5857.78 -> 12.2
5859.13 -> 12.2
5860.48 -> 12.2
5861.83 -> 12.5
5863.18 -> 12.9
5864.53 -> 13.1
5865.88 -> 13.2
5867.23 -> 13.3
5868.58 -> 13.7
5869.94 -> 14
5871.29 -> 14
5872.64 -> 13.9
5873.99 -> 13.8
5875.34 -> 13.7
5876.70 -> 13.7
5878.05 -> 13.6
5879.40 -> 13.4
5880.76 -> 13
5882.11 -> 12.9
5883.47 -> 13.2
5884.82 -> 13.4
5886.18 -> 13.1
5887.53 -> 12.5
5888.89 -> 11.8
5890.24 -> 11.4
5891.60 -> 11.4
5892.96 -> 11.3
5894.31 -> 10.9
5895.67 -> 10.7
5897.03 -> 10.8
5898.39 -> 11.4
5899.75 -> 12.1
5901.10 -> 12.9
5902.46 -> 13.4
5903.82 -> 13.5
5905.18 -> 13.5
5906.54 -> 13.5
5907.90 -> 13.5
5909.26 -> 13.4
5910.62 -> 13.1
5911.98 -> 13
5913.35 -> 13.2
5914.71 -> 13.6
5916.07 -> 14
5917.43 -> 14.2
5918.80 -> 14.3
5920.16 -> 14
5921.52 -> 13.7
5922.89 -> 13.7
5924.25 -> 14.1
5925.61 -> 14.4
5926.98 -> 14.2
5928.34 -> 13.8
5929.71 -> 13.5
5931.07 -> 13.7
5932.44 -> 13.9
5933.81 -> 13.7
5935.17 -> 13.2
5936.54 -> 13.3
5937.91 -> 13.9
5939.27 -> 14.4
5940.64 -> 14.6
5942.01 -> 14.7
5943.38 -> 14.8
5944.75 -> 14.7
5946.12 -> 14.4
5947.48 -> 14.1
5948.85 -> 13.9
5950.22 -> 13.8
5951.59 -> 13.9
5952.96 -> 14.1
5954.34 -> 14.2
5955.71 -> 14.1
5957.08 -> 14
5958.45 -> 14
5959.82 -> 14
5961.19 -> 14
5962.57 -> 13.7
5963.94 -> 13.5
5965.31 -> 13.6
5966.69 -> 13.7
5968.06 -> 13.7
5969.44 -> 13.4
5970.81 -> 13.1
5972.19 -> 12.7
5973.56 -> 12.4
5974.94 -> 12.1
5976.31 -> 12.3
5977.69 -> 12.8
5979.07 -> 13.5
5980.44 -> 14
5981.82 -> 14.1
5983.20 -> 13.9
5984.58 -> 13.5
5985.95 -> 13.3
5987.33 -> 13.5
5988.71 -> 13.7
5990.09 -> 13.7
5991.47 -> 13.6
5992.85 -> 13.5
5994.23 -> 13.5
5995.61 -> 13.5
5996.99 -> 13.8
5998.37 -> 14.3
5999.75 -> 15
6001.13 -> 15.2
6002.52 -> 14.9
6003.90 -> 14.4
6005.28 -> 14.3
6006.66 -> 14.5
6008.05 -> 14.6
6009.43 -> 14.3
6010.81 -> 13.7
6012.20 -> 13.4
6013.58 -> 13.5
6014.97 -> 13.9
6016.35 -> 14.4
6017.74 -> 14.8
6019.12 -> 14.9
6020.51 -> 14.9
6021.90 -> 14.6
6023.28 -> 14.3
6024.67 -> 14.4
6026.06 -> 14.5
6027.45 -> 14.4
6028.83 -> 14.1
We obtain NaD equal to 2.7 A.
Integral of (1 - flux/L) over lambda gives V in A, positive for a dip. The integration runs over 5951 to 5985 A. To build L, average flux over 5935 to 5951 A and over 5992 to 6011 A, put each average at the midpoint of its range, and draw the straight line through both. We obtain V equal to 1.64 A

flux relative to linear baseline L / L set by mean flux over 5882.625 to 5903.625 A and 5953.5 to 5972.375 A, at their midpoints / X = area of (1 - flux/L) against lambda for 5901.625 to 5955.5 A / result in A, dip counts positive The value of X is -4.1 A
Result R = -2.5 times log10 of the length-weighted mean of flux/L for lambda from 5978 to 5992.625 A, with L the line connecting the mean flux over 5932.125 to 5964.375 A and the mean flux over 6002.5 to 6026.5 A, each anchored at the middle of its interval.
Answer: 0.04 mag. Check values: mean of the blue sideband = 14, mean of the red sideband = 14.3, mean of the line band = 13.7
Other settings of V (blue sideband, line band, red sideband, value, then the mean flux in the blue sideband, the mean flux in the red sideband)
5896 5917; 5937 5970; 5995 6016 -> -1.2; 13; 14.2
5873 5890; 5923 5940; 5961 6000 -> -0.7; 13.1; 13.5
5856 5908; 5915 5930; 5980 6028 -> -0.9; 12.8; 14.1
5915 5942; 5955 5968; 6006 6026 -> 0.2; 13.9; 14.3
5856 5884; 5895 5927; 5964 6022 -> 0.4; 13.2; 13.8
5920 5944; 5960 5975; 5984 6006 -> 0.7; 14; 14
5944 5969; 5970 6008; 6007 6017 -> 0.8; 14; 14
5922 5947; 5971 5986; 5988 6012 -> 1.0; 14.1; 14.1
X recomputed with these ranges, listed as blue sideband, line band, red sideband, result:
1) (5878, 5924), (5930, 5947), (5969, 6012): -1.1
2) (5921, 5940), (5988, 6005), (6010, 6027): 0.1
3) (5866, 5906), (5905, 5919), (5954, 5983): -0.6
